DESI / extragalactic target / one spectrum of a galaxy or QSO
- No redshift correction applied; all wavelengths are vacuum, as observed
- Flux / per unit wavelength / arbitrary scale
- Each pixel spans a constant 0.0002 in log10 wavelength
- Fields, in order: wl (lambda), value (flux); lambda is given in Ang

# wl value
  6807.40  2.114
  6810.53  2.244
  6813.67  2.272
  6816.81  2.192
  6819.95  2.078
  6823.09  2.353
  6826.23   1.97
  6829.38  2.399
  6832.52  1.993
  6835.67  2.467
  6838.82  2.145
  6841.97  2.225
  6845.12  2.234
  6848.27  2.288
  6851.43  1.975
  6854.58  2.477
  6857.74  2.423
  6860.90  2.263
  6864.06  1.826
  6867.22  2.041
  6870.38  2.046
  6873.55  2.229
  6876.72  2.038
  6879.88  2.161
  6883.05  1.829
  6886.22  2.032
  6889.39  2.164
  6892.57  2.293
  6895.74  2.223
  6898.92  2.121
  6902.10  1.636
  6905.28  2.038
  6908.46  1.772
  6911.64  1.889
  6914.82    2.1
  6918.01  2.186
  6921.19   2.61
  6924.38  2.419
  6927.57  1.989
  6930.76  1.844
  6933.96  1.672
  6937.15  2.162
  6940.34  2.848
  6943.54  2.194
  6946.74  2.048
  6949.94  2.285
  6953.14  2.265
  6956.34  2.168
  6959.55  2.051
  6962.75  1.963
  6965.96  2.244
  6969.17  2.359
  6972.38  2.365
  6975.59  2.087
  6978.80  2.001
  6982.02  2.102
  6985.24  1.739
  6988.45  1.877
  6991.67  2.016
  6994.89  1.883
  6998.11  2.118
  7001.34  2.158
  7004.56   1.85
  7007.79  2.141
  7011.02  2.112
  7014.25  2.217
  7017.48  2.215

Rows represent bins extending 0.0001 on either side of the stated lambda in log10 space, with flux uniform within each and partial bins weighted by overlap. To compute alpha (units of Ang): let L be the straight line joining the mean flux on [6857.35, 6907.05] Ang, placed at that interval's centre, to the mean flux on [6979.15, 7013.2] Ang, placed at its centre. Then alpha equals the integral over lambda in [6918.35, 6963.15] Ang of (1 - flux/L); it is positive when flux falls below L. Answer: -3.2 Ang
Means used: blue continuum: 2.08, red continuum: 2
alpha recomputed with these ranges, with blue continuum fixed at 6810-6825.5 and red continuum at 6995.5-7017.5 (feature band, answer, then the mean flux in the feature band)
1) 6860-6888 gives 1.7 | 2.05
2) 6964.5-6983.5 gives -0.7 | 2.19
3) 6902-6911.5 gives 1.3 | 1.86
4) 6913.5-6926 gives -1.1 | 2.33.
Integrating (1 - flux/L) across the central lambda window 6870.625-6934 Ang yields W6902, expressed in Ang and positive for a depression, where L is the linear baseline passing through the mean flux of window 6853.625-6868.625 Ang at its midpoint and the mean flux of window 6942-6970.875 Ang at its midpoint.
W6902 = 3.4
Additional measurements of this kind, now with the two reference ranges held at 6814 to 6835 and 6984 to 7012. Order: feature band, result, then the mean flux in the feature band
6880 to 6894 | 0.2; 2.08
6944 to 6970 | -1.7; 2.17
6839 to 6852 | -0.2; 2.19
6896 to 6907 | 0.7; 1.96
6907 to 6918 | 0.7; 1.96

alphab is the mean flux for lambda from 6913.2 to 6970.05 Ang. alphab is 2.19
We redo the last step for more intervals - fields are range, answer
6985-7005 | 1.97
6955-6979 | 2.16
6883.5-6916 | 2.02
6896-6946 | 2.1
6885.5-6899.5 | 2.18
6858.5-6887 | 2.06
